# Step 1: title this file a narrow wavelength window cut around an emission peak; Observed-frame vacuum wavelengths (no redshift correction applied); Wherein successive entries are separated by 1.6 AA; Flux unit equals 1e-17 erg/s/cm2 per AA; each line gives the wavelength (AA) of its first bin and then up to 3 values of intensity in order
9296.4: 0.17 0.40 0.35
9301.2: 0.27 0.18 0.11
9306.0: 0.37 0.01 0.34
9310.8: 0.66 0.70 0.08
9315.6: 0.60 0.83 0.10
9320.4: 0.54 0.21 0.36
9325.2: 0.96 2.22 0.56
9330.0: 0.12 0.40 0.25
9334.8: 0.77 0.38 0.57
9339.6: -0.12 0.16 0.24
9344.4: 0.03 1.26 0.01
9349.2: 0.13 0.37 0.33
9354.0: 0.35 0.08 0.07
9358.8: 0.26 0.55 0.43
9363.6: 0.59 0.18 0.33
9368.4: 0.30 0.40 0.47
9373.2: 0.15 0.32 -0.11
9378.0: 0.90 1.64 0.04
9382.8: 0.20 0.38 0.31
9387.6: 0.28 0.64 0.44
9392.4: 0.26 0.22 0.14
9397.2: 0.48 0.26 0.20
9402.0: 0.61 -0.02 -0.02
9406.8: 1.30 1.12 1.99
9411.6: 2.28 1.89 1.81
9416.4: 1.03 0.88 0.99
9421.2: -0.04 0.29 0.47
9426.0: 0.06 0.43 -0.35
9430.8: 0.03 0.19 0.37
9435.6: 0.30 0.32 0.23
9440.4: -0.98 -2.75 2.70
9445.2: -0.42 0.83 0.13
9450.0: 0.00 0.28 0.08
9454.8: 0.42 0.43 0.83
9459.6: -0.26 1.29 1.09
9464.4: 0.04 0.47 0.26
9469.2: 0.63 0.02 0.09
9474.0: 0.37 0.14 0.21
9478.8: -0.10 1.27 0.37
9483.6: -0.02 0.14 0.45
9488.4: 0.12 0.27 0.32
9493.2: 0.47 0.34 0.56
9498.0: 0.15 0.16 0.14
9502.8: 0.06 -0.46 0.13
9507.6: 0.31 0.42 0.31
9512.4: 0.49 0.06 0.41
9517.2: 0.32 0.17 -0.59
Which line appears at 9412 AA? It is Hbeta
